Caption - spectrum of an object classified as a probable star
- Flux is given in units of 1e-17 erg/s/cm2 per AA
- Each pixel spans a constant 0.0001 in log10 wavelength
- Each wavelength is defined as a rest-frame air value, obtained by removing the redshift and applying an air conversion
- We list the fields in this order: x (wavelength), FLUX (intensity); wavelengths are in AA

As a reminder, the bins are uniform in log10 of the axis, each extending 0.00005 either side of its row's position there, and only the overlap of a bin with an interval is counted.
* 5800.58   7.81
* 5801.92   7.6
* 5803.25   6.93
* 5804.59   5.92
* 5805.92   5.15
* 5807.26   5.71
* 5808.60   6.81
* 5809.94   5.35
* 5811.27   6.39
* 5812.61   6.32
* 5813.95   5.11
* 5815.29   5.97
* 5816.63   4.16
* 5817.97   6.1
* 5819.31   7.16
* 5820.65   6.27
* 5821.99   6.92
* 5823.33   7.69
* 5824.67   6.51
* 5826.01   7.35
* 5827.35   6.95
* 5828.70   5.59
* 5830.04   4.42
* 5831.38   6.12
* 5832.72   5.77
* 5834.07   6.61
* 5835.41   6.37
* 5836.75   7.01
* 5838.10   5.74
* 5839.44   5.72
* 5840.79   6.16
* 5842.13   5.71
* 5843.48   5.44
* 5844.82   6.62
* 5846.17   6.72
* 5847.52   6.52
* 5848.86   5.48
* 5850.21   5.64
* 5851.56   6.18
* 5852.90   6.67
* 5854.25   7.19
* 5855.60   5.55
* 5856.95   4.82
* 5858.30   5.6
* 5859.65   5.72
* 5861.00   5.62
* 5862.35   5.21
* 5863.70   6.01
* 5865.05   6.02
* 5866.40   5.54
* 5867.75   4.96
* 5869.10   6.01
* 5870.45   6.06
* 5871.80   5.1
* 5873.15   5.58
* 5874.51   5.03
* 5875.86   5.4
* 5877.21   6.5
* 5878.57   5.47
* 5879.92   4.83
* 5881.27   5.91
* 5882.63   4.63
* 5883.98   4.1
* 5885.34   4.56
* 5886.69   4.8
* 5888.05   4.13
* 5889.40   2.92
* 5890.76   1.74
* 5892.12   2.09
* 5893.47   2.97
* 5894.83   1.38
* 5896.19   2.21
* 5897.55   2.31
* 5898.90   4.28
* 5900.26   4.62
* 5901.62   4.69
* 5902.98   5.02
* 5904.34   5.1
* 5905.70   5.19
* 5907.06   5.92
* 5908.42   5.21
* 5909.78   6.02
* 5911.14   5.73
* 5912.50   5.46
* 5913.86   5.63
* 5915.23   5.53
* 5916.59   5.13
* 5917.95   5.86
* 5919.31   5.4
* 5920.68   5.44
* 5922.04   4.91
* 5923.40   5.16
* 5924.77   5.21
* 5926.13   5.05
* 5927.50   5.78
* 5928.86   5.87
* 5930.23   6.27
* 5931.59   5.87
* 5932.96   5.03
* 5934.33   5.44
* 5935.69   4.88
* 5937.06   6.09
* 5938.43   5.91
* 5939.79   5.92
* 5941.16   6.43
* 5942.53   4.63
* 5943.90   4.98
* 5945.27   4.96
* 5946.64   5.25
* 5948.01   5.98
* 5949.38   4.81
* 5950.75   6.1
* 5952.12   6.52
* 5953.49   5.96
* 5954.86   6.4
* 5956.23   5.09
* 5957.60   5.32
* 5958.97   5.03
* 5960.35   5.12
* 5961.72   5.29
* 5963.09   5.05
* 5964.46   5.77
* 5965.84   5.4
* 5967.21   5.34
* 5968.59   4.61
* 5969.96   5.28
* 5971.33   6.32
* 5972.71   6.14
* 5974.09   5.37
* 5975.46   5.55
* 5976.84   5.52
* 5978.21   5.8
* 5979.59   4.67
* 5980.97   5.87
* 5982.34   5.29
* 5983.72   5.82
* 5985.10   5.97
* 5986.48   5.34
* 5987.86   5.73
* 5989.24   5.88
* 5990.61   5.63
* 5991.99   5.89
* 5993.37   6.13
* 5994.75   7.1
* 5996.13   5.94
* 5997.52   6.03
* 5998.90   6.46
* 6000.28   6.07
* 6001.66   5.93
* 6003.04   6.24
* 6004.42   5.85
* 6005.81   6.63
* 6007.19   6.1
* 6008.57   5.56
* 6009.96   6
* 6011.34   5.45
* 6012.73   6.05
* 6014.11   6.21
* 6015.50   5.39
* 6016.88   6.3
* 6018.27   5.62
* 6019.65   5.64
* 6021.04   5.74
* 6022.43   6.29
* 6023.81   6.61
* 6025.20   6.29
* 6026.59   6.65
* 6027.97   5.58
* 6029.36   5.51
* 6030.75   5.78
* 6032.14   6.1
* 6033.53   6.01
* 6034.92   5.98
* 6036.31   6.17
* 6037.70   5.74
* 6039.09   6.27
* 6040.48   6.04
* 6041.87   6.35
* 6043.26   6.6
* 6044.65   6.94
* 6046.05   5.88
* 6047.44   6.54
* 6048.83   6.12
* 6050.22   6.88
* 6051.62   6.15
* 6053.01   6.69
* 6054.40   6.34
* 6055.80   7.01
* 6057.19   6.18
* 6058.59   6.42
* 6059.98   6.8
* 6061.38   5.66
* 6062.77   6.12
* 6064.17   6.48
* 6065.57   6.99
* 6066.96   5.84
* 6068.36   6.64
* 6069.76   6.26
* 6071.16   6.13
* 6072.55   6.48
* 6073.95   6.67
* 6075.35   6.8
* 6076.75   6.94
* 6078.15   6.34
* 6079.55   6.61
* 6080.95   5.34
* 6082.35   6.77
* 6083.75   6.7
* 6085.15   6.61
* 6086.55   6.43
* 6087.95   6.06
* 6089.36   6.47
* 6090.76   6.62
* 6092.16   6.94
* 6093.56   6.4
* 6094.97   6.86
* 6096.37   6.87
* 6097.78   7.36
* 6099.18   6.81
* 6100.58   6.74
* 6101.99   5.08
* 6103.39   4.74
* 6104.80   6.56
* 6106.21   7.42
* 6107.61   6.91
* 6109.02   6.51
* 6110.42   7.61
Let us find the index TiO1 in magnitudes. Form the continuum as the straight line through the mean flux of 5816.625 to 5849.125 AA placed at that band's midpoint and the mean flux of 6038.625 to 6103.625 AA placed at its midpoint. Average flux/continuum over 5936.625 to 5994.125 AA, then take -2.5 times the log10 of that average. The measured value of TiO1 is 0.14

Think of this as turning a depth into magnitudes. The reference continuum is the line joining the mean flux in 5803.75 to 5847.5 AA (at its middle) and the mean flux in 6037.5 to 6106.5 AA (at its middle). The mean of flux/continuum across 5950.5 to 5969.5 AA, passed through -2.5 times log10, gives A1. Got 0.15 mag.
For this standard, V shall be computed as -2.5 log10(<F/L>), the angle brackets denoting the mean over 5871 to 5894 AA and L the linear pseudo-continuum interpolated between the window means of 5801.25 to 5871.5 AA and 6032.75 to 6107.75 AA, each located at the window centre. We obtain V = 0.34 mag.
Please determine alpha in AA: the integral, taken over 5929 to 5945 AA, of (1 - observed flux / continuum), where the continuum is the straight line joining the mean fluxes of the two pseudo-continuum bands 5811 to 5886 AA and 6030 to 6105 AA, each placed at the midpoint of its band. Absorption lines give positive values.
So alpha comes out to 1.30 AA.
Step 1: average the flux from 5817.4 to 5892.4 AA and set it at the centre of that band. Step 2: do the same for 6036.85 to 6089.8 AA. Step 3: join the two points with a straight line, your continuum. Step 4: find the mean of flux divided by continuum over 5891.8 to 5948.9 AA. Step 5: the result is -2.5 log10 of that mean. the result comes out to 0.17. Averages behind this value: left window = 5.67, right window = 6.4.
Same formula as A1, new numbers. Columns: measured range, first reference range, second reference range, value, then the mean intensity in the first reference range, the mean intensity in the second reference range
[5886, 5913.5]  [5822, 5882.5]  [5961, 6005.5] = 0.38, 5.93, 5.74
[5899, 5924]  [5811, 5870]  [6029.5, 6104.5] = 0.16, 6.03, 6.37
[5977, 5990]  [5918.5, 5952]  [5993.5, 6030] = 0.05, 5.49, 6.05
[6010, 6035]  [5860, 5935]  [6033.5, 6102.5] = 0.01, 4.95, 6.43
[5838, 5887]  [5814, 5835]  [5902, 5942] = 0.06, 6.21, 5.52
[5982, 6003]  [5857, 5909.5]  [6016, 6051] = -0.04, 4.71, 6.14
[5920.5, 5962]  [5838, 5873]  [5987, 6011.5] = 0.09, 5.84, 6.04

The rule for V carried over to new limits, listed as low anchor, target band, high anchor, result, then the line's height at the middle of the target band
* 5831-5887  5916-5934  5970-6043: 0.070 mag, 5.82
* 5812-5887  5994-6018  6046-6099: 0.041 mag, 6.3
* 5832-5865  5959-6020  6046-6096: 0.098 mag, 6.29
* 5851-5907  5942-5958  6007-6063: -0.016 mag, 5.43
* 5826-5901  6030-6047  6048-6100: 0.024 mag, 6.29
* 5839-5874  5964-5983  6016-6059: 0.109 mag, 6.07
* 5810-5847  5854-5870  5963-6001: 0.078 mag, 6.07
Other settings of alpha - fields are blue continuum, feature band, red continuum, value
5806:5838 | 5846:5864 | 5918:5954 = 0.3 AA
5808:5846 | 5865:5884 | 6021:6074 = 2.3 AA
